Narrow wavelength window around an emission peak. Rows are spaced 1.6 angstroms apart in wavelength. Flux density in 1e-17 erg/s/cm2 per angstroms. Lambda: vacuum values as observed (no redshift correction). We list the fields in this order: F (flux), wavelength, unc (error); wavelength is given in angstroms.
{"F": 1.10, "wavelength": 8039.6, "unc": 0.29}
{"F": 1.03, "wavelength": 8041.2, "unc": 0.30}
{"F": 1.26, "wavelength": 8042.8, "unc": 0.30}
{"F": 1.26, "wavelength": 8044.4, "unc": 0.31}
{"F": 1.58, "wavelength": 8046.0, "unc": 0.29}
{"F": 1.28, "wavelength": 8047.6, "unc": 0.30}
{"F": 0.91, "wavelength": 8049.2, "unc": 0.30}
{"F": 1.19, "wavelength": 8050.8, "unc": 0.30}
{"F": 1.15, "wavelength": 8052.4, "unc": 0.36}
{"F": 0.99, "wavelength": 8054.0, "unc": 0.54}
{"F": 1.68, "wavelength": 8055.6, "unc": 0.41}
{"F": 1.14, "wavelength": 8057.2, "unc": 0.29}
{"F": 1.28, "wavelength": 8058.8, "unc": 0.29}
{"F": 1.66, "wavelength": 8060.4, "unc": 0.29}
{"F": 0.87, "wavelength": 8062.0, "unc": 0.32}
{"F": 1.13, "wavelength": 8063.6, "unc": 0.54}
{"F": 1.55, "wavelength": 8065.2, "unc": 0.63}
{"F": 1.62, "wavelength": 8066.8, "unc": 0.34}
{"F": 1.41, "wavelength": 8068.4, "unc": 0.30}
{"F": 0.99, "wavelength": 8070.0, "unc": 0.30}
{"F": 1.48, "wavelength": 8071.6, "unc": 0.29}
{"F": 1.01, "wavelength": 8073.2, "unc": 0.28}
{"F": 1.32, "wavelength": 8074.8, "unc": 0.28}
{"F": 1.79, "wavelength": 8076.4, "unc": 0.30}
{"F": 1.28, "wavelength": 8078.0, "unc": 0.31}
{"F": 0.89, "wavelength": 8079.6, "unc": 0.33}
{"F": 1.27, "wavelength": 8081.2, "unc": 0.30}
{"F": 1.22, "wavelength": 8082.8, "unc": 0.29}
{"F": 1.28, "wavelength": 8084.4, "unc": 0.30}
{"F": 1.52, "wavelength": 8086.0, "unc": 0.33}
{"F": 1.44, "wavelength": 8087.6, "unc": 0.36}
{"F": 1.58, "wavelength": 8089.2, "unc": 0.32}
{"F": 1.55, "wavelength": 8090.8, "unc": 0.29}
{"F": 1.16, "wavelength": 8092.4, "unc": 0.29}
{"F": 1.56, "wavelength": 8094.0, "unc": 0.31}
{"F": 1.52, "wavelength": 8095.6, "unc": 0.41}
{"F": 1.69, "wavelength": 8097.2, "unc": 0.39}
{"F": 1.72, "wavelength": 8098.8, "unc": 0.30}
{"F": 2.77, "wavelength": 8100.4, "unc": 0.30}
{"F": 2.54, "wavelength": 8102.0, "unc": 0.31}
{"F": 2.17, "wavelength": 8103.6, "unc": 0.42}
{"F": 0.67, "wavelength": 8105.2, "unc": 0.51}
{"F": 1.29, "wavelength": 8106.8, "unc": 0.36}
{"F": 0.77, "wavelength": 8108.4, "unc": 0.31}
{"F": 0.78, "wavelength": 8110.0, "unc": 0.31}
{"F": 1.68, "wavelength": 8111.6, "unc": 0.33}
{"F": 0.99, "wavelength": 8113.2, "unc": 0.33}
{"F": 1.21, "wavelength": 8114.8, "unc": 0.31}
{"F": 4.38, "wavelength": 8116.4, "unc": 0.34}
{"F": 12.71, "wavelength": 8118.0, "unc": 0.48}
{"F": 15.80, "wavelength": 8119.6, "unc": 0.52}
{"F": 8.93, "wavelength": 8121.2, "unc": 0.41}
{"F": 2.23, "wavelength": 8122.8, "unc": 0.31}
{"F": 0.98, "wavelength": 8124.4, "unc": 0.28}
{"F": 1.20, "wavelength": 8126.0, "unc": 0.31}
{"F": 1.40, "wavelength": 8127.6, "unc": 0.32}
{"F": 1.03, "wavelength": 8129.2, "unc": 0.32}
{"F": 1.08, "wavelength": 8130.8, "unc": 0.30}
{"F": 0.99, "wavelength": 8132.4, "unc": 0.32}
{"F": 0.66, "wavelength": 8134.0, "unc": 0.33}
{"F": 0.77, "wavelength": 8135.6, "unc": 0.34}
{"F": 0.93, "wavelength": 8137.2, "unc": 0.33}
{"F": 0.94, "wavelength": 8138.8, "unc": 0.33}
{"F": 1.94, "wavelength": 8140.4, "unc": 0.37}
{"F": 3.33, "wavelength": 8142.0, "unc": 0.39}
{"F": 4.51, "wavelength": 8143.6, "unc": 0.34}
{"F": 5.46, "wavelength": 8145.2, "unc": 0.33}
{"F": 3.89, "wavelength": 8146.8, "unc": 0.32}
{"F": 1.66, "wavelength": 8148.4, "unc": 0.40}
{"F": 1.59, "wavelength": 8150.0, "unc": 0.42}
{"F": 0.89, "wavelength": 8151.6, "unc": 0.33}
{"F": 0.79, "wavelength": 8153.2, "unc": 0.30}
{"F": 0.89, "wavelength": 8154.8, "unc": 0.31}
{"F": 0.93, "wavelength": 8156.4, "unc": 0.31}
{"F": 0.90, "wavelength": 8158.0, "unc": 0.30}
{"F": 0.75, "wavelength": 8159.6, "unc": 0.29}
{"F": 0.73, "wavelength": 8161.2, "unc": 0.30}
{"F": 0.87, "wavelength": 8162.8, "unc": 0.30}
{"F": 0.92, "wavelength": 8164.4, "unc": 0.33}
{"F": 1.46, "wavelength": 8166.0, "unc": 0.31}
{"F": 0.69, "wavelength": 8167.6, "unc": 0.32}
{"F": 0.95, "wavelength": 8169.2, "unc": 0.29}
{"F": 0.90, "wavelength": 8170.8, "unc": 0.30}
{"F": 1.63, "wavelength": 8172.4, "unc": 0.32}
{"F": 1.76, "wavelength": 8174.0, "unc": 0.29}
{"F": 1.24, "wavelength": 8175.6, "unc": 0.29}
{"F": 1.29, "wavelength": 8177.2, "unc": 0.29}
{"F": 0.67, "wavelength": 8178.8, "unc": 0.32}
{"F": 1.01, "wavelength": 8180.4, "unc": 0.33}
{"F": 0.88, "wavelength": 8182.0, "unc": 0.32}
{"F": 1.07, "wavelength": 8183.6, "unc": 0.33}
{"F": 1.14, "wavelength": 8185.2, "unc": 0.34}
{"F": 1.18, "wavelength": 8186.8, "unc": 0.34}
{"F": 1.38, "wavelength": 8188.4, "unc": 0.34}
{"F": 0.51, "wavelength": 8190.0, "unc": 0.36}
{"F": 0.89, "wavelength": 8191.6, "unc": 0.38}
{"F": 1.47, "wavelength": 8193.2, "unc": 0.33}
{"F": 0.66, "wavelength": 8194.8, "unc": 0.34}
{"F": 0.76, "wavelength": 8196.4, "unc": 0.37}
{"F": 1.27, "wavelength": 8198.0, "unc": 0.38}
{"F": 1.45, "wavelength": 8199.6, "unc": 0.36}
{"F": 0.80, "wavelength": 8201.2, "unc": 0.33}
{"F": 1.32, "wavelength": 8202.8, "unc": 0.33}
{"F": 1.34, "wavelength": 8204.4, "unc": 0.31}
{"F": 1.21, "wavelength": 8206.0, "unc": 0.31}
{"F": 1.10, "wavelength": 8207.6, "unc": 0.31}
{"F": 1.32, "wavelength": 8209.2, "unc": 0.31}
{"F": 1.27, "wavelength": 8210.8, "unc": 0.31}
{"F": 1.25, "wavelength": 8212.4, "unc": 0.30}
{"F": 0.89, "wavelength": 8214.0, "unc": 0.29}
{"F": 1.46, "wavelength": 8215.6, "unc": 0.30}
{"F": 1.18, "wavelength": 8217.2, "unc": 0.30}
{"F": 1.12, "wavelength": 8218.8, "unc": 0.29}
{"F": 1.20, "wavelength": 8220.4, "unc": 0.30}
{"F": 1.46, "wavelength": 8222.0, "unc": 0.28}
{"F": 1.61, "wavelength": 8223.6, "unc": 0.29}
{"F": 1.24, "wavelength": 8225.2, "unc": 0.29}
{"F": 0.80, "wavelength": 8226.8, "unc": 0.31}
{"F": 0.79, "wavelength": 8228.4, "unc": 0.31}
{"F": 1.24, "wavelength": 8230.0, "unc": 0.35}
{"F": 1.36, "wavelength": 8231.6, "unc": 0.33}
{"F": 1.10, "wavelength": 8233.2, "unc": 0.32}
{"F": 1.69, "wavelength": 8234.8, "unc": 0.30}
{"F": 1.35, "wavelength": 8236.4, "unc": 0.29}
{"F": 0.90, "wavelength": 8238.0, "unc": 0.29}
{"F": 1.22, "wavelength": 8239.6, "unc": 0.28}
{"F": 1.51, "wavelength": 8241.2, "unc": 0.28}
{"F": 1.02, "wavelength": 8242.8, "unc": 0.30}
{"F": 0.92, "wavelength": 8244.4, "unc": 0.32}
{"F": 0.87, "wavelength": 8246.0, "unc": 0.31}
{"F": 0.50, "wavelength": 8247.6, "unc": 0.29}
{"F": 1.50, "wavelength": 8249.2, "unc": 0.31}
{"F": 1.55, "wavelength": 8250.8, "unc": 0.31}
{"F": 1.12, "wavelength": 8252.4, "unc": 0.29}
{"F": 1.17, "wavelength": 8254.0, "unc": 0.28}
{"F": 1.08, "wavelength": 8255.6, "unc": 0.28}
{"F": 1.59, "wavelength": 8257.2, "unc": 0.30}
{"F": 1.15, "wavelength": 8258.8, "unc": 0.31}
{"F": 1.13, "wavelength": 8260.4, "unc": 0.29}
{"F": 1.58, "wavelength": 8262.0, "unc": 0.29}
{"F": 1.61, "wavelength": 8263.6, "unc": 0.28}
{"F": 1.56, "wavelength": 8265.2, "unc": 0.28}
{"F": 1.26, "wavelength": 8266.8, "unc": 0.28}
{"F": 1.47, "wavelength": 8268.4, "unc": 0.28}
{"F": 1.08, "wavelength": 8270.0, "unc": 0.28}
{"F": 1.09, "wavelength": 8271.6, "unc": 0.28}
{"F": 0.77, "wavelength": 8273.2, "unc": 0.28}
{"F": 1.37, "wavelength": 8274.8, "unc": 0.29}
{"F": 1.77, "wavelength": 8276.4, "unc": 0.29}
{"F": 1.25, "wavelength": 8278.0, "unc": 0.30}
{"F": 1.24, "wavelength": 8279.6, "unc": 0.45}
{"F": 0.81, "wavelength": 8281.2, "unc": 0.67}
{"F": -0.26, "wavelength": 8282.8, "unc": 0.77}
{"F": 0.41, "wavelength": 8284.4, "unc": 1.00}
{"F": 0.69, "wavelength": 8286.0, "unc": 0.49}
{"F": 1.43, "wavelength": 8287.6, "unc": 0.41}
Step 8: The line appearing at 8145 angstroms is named [N II] 6583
